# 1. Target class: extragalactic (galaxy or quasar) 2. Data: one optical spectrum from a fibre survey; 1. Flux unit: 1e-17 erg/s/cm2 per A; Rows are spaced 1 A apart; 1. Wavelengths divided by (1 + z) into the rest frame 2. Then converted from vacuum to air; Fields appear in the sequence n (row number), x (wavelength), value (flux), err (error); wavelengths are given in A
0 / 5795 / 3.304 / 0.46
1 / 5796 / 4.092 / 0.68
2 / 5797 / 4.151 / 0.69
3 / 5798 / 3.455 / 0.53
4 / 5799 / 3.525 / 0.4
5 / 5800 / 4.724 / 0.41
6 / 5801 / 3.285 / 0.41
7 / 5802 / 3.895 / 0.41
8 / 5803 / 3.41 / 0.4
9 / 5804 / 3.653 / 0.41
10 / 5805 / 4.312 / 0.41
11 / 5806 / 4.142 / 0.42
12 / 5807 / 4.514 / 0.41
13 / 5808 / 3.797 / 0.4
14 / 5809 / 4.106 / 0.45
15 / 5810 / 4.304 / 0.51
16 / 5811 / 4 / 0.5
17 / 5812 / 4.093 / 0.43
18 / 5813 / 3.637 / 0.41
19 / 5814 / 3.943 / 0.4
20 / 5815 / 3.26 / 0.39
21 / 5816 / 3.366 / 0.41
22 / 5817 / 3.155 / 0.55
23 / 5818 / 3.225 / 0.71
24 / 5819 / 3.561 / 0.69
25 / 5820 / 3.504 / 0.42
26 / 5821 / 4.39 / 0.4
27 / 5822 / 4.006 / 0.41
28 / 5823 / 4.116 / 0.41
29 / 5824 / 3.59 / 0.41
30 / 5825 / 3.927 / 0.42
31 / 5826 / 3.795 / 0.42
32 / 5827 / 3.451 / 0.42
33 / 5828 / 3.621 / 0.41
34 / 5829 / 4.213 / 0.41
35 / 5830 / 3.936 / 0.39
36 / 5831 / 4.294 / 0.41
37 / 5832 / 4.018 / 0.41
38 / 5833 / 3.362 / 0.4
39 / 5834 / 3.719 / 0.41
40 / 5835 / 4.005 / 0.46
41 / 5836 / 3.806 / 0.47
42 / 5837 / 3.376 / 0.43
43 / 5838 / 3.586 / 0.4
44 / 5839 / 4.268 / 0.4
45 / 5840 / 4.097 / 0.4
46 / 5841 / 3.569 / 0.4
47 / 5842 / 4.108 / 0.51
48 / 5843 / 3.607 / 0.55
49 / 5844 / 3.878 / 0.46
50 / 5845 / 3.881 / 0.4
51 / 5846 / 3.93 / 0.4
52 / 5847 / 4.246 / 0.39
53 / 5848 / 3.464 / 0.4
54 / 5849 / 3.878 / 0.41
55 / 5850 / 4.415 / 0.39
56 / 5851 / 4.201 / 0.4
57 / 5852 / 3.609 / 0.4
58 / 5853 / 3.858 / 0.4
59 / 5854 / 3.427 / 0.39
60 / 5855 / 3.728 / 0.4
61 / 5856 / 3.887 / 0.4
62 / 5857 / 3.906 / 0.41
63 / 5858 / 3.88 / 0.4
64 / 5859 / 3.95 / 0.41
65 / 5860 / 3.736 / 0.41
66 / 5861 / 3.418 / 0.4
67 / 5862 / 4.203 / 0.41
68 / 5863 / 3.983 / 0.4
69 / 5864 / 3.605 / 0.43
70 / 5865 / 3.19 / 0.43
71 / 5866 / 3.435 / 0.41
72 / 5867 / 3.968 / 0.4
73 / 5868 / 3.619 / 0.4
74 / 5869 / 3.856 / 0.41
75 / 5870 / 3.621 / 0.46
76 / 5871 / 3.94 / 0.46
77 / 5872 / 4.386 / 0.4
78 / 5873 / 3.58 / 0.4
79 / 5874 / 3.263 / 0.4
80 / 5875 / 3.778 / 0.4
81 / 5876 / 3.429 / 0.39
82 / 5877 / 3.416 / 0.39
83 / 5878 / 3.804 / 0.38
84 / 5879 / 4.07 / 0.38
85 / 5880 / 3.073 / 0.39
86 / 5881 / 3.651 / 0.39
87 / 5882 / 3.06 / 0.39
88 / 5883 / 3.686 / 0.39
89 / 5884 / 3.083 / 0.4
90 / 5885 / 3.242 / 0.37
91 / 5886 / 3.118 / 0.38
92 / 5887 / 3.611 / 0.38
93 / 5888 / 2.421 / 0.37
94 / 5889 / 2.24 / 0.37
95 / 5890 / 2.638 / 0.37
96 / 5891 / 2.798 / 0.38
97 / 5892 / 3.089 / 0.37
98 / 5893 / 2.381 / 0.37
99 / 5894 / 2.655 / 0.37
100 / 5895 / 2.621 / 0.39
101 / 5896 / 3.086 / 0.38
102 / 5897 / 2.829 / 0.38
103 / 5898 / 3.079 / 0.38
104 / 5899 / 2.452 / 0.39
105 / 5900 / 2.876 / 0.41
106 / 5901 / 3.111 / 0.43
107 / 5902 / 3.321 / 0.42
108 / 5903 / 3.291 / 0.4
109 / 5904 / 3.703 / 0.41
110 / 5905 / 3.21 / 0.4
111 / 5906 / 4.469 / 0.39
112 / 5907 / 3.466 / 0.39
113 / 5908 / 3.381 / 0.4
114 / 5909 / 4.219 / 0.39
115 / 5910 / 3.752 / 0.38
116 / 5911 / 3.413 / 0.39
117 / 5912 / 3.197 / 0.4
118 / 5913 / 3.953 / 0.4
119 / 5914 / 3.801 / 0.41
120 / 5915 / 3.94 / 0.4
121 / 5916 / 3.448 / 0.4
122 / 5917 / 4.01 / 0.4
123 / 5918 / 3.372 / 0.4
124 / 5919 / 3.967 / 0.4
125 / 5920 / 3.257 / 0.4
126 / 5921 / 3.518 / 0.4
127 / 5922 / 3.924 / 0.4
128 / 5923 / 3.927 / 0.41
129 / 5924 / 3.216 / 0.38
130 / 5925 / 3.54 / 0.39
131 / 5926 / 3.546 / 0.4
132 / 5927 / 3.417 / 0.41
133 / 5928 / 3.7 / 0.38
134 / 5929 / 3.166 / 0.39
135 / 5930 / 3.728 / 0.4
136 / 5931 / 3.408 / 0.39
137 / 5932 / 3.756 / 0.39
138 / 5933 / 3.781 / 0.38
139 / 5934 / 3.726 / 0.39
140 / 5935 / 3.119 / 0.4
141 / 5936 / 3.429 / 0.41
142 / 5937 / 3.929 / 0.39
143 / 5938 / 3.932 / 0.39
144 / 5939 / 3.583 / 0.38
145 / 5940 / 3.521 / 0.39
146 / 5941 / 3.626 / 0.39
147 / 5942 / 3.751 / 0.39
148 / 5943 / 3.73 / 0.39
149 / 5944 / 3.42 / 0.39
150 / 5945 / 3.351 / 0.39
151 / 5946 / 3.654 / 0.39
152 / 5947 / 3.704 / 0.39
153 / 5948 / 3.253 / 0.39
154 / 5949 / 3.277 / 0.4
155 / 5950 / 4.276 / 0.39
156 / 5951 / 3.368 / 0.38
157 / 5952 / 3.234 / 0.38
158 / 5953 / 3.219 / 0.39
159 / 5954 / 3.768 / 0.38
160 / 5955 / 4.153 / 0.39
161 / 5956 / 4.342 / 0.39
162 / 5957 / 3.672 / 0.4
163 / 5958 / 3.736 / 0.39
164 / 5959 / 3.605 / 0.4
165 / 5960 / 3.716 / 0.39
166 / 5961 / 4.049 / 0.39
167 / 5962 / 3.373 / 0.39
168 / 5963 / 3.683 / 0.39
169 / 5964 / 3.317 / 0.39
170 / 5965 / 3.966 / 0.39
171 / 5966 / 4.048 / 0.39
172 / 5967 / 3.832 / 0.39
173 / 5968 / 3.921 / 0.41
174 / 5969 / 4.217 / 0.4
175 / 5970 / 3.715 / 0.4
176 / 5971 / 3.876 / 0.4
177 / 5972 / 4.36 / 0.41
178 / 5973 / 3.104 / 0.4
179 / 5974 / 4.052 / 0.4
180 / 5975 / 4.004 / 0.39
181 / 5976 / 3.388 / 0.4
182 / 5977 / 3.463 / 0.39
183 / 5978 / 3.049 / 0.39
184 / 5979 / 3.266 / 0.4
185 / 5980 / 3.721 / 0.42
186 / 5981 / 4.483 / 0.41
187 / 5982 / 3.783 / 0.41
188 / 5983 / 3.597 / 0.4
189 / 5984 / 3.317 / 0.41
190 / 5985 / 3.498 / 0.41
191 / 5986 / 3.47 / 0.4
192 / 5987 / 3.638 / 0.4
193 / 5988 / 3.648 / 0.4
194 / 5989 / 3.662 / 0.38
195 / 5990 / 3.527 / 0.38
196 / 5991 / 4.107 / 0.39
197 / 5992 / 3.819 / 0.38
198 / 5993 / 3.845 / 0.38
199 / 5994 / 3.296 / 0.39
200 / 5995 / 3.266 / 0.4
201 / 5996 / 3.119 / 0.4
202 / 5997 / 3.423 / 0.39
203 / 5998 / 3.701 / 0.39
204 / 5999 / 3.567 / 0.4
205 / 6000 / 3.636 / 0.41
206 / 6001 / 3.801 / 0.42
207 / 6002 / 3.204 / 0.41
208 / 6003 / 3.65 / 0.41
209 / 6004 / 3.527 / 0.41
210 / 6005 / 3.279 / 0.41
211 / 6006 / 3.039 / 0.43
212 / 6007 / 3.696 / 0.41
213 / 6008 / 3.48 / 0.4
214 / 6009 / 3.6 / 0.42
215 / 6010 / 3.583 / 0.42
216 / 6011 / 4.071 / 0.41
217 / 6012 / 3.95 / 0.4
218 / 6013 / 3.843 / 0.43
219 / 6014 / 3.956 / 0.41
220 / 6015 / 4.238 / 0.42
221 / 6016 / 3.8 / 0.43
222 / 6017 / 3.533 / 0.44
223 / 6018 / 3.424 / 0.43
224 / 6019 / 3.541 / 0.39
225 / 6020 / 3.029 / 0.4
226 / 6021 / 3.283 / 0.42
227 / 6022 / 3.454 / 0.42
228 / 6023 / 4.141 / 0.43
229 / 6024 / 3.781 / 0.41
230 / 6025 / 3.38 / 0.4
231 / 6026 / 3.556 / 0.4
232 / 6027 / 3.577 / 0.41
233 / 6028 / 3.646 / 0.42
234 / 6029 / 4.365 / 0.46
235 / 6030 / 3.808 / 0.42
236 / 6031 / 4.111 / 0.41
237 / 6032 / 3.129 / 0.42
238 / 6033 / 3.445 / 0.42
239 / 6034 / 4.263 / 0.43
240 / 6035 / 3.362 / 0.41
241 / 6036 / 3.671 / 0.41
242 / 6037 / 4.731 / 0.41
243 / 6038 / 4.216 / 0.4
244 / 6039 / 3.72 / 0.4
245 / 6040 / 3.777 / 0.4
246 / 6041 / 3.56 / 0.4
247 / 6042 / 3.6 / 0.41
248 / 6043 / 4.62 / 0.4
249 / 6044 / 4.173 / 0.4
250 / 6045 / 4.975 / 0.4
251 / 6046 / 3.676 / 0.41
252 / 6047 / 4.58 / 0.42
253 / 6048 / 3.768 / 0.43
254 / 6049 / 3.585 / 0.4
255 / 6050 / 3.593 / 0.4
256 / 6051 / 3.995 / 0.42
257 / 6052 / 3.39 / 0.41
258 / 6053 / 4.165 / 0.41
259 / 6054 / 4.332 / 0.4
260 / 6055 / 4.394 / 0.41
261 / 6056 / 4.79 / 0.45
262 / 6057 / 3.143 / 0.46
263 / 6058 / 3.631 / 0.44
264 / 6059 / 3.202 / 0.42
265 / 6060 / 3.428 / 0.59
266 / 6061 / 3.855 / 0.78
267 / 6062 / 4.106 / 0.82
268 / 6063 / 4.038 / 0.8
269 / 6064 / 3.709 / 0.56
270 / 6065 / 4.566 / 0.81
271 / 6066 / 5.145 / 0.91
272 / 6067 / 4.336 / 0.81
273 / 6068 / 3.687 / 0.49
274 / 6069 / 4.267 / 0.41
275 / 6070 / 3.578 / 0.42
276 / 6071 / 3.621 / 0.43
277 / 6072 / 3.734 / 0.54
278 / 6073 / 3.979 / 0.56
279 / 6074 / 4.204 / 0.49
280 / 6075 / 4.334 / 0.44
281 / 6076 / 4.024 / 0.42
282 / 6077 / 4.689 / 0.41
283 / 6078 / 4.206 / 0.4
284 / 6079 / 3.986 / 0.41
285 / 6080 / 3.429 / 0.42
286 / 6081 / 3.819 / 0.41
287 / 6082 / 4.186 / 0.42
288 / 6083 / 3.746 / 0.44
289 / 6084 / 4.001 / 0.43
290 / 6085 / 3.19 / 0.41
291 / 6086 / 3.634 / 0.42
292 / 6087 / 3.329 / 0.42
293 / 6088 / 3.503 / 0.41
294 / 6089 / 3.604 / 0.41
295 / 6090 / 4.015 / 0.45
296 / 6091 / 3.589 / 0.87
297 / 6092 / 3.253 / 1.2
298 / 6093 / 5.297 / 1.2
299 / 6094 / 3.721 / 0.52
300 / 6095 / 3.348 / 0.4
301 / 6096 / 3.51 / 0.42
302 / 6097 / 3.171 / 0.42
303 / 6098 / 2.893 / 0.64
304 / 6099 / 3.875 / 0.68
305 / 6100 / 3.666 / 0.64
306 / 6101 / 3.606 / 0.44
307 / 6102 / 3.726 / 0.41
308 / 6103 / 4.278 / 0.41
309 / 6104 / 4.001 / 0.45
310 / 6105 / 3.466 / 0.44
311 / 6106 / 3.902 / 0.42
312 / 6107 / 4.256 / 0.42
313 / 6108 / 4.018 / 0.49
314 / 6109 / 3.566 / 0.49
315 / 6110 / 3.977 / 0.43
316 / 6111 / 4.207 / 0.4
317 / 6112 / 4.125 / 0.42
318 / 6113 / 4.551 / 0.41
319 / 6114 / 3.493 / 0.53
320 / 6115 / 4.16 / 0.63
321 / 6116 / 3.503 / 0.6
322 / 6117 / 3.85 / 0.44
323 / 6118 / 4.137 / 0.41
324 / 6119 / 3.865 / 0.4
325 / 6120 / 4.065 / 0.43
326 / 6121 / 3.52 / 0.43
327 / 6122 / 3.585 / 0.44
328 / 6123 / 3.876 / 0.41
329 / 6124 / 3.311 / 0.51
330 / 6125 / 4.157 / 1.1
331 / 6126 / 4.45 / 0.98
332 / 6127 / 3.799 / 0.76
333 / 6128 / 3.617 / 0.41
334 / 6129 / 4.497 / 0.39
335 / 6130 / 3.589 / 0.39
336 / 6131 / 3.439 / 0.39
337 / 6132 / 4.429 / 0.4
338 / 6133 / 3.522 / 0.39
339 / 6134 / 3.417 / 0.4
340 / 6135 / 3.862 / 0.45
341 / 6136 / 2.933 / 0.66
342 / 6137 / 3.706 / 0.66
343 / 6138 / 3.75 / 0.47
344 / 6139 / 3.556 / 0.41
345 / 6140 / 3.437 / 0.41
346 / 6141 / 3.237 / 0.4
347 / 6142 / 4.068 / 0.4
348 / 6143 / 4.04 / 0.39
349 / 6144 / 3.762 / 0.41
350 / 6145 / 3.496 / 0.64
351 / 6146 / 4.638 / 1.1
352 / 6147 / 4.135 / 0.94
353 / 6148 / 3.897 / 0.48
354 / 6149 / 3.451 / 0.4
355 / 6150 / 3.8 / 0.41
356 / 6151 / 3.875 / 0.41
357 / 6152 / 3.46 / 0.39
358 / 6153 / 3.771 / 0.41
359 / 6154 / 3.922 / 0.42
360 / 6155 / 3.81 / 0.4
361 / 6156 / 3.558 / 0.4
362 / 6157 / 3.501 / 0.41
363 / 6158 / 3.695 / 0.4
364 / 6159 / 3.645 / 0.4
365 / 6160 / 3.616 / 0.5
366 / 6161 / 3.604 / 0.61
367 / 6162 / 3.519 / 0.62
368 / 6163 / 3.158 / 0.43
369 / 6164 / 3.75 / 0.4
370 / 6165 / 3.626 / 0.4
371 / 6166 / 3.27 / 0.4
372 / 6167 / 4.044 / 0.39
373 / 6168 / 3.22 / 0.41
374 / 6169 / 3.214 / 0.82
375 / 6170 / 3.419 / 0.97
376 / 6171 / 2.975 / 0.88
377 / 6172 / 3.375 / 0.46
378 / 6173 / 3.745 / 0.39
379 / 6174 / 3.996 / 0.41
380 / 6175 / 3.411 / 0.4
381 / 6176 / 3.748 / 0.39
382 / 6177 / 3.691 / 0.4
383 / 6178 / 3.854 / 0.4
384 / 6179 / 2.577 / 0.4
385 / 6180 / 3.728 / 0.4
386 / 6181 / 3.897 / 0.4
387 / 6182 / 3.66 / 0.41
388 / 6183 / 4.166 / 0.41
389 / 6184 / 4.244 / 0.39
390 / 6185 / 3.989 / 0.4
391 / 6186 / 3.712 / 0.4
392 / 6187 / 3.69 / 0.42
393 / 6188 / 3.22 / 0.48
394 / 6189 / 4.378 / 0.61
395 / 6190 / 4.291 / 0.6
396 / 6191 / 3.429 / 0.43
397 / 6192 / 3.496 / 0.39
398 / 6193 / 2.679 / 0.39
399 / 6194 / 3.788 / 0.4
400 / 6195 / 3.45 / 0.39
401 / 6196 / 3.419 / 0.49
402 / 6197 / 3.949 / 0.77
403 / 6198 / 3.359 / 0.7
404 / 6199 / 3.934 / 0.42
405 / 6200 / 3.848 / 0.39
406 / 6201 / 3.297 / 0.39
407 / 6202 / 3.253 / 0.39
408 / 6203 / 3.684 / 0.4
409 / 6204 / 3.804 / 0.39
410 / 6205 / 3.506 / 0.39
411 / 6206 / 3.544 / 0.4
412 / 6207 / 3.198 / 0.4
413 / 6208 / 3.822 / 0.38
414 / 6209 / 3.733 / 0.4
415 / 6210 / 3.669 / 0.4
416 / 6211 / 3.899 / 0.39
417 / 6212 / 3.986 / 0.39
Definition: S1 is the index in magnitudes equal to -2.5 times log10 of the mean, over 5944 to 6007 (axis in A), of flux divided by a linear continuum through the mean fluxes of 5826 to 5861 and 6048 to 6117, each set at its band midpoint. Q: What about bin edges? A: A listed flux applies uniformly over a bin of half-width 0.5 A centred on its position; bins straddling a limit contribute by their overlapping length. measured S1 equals 0.06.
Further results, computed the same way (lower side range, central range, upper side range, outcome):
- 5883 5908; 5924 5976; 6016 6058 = -0.10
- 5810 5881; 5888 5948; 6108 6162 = 0.11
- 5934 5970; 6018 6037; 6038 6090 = 0.05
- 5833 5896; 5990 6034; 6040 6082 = 0.08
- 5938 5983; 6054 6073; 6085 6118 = -0.06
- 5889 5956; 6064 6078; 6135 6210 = -0.17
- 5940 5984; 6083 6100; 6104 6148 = 0.05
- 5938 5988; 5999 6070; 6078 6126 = -0.02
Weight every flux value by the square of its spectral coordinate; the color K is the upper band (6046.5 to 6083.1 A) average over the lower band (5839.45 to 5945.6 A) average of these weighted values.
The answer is 1.2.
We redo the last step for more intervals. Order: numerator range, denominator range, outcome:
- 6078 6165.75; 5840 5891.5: 1.13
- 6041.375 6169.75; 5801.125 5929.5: 1.15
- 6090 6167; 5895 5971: 1.12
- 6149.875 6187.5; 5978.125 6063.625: 1.02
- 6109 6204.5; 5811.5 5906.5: 1.15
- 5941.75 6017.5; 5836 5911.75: 1.08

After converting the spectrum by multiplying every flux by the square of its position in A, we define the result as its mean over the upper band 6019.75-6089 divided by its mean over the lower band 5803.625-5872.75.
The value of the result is 1.09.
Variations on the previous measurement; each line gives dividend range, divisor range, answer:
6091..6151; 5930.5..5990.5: 1.09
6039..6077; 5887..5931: 1.26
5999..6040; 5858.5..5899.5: 1.16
